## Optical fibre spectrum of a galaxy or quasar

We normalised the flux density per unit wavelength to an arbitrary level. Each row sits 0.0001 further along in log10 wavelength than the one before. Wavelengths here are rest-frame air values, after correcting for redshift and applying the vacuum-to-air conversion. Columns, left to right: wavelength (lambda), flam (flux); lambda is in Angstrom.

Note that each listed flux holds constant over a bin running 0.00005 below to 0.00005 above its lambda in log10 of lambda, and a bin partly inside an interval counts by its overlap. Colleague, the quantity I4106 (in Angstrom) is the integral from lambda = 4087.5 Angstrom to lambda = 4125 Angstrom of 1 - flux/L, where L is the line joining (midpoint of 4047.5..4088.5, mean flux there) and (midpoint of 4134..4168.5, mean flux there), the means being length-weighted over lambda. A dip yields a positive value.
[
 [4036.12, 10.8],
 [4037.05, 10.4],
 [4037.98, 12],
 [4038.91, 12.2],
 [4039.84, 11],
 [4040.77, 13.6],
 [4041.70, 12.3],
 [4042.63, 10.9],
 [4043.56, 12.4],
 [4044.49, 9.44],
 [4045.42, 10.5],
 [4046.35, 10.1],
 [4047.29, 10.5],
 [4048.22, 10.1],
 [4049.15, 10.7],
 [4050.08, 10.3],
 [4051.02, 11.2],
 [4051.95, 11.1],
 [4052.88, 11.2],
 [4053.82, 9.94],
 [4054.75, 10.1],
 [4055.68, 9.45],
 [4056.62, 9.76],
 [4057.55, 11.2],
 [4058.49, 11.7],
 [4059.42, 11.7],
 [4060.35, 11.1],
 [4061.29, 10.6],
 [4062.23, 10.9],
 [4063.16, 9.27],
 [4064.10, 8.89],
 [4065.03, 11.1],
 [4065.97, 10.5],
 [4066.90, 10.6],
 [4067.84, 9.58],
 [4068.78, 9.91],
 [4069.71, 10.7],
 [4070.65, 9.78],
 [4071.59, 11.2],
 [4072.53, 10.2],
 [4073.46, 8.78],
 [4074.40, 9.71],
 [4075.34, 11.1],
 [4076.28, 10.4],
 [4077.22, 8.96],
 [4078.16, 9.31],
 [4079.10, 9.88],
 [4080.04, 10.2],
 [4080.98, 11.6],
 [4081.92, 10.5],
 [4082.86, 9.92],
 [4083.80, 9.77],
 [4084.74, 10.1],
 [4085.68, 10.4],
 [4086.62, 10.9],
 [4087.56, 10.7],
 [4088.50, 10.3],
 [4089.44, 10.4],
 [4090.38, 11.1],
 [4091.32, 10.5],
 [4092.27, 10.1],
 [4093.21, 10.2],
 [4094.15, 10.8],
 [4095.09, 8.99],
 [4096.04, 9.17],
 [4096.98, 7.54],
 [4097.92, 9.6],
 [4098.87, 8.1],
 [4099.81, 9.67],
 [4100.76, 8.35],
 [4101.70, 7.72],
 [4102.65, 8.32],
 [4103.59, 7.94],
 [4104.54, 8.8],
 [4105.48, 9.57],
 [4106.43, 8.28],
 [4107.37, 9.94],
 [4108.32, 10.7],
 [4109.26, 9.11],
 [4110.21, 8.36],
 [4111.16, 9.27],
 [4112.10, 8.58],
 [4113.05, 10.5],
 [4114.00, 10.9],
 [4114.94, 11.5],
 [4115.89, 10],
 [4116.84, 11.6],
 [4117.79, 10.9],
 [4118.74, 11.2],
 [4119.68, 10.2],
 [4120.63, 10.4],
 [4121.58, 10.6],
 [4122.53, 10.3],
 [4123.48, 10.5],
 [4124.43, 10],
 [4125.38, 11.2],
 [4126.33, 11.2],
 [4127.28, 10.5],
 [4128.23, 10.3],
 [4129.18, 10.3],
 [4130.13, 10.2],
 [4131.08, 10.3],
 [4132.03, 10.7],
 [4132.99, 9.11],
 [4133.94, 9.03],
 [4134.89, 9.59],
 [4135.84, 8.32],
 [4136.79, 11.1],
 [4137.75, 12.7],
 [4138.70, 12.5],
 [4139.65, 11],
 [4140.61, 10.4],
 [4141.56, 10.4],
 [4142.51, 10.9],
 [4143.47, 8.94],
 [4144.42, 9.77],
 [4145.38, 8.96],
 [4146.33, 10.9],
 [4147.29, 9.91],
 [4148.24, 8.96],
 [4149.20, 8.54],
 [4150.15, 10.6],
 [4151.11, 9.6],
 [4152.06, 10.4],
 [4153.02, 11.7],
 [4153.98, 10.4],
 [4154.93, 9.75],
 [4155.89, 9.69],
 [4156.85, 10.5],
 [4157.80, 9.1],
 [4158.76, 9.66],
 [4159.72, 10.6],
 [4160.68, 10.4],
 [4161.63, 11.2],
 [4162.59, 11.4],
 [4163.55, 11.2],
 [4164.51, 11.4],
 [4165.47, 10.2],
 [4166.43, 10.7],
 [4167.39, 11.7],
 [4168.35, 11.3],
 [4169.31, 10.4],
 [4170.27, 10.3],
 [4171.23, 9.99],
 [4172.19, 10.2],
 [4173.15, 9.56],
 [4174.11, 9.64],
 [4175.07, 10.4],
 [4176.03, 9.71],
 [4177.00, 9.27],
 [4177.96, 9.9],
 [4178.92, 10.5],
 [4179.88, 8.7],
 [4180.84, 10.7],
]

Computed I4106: 2.2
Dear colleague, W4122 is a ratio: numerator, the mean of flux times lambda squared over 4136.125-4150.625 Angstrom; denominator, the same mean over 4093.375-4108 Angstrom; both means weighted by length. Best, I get 1.2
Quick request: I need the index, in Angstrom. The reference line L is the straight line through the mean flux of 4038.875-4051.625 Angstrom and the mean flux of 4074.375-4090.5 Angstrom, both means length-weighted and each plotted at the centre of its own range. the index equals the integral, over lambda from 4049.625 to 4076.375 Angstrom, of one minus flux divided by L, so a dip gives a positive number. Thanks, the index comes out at 0.7 Angstrom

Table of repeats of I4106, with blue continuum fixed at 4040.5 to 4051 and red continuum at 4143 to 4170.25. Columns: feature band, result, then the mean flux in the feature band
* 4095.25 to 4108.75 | 2.3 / 8.83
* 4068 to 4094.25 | 1.2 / 10.3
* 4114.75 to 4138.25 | 0.0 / 10.5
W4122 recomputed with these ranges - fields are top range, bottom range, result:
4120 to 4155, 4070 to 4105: 1.08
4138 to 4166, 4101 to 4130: 1.06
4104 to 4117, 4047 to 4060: 0.94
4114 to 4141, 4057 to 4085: 1.05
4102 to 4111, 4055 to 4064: 0.87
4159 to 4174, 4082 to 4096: 1.08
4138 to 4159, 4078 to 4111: 1.08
